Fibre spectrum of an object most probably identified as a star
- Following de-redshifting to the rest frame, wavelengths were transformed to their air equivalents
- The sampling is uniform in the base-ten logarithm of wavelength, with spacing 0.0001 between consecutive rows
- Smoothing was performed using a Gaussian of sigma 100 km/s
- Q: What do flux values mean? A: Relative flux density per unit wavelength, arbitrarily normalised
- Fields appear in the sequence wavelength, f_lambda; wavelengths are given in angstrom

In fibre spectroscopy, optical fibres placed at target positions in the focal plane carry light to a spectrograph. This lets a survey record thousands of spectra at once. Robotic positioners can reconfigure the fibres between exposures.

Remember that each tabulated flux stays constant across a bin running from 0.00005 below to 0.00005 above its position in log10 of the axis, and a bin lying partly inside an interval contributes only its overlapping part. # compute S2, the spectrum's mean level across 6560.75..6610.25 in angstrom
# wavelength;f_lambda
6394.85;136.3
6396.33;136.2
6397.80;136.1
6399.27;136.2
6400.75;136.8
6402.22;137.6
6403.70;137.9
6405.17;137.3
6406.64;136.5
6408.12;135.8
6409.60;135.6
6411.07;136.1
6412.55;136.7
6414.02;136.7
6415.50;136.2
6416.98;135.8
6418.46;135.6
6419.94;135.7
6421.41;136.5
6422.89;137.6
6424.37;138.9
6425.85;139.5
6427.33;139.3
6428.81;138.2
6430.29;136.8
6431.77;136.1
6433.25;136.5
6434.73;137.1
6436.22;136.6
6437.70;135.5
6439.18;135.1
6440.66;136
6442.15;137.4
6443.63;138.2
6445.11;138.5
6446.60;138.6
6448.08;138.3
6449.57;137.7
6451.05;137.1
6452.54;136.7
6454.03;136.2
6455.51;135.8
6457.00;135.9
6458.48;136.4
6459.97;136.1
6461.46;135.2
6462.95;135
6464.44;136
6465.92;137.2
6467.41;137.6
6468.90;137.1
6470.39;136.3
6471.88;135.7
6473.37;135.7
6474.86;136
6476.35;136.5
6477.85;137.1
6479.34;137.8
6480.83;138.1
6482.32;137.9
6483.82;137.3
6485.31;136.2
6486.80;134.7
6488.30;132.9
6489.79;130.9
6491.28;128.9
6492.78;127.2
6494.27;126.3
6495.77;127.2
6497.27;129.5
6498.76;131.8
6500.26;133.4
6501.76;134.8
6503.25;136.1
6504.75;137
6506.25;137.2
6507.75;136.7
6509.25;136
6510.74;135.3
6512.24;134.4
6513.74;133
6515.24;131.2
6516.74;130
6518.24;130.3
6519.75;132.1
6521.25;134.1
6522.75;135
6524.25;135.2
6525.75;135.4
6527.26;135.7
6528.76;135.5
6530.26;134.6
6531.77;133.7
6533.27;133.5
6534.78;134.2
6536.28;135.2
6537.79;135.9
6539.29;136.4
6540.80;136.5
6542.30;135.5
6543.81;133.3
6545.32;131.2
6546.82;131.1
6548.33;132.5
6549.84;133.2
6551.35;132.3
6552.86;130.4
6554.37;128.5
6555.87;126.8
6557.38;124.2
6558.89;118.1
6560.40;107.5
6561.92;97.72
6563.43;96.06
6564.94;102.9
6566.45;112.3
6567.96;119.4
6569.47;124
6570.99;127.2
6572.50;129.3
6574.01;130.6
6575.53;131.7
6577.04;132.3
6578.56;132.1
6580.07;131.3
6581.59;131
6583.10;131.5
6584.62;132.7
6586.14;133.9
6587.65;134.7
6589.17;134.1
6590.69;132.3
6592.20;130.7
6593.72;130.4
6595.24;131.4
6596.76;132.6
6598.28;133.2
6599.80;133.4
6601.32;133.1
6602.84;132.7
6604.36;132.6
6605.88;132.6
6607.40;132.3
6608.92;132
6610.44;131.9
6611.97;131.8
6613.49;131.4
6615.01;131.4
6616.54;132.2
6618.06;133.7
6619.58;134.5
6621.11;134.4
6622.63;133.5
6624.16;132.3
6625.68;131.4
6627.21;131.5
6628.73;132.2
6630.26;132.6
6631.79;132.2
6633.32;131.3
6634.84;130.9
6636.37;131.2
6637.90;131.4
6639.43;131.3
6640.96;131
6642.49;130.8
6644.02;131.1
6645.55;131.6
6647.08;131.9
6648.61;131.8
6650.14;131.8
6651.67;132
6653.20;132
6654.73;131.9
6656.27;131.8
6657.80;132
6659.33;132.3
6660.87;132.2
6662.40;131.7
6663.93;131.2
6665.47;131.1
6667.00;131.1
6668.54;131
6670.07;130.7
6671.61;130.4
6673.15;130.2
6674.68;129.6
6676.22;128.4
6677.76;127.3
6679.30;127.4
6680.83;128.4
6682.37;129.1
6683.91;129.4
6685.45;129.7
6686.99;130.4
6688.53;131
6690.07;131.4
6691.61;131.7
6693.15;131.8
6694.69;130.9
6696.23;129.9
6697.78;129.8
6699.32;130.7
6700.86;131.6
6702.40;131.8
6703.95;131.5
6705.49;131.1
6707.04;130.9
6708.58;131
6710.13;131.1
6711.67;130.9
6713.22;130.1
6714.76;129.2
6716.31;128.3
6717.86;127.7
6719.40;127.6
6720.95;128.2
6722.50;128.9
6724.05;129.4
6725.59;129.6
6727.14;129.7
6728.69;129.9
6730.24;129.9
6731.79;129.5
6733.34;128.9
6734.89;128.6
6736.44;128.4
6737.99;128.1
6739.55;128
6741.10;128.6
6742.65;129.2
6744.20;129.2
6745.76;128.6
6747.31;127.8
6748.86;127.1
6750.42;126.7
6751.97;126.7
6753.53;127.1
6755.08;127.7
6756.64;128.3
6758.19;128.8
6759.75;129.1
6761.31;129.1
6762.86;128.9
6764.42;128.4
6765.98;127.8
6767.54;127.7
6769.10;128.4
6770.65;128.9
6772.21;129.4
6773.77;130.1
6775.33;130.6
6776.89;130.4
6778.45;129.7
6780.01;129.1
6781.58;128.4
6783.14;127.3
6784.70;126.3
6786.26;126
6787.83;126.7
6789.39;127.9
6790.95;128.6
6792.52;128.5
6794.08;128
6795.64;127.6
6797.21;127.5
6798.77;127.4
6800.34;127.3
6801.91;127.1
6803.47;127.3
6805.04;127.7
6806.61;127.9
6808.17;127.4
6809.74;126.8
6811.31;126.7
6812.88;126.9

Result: 128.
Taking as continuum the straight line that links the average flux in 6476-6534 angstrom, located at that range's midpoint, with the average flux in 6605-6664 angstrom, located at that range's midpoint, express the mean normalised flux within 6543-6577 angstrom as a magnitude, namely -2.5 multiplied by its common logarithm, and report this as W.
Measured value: 0.09 mag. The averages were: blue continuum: 134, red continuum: 132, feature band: 123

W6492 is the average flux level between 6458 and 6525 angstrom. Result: 134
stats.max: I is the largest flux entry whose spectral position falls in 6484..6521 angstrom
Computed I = 137.2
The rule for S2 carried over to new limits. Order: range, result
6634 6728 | 131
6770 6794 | 128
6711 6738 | 129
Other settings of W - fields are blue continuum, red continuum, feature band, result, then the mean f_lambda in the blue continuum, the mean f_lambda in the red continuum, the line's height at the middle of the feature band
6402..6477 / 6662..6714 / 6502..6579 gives 0.04 mag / 137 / 130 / 134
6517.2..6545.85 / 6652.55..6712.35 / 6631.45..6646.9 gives 0.00 mag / 134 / 131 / 132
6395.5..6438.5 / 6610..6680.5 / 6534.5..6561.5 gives 0.03 mag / 137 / 131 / 134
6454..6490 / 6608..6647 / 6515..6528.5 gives 0.01 mag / 136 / 132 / 135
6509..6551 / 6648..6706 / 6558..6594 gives 0.07 mag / 134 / 131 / 133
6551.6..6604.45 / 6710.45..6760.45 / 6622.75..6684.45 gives -0.03 mag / 126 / 129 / 127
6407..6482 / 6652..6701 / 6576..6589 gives 0.00 mag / 137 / 131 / 133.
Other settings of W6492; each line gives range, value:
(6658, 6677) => 131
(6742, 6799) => 128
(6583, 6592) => 133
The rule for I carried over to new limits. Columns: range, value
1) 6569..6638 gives 134.7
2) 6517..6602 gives 136.5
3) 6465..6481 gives 138.1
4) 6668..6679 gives 131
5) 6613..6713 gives 134.5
